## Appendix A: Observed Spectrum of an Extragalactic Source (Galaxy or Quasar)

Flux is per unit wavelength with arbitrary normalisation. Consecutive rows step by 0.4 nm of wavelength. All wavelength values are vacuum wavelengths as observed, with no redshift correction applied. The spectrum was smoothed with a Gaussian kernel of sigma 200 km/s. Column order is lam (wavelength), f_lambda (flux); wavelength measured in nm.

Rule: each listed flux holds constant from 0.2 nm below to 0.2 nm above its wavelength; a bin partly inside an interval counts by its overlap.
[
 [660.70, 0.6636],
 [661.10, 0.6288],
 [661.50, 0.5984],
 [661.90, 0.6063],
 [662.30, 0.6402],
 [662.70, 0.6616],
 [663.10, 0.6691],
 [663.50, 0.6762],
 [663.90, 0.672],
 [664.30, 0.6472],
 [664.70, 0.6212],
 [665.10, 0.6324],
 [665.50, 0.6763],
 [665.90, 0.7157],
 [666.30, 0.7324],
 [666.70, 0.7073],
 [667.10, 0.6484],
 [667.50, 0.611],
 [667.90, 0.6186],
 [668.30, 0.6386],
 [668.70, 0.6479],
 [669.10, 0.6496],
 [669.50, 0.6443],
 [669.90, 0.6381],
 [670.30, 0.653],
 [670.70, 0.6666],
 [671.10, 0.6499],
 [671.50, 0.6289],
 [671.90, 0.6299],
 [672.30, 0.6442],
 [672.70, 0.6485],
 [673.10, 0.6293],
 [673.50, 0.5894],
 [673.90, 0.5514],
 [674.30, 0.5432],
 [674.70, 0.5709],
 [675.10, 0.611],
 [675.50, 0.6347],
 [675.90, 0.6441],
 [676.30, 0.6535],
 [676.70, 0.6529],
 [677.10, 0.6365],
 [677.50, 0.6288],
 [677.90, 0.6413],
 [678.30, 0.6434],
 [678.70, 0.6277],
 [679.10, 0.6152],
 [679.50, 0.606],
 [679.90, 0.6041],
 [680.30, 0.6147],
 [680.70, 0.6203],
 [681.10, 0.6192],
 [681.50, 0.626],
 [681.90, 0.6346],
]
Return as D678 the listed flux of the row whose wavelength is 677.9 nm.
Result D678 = 0.6413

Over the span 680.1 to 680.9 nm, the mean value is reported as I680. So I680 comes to 0.617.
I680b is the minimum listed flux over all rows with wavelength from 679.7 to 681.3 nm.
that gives 0.6041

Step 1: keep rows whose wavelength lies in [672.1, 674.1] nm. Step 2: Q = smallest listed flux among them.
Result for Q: 0.5514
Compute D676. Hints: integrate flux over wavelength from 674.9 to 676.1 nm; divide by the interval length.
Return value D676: 0.63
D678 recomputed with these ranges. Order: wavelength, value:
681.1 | 0.6192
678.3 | 0.6434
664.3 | 0.6472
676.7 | 0.6529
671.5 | 0.6289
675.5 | 0.6347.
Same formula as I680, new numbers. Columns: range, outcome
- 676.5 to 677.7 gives 0.639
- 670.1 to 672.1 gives 0.646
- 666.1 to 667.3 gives 0.696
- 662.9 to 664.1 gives 0.672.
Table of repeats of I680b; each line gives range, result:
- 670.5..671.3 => 0.6499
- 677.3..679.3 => 0.6152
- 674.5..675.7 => 0.5709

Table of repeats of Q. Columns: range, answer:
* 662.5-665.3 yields 0.6212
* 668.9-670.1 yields 0.6381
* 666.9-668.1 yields 0.611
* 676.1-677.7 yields 0.6288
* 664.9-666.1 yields 0.6324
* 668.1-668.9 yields 0.6386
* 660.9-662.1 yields 0.5984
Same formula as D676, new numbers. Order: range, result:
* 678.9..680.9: 0.612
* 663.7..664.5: 0.66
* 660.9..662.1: 0.611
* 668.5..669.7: 0.647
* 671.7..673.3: 0.638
